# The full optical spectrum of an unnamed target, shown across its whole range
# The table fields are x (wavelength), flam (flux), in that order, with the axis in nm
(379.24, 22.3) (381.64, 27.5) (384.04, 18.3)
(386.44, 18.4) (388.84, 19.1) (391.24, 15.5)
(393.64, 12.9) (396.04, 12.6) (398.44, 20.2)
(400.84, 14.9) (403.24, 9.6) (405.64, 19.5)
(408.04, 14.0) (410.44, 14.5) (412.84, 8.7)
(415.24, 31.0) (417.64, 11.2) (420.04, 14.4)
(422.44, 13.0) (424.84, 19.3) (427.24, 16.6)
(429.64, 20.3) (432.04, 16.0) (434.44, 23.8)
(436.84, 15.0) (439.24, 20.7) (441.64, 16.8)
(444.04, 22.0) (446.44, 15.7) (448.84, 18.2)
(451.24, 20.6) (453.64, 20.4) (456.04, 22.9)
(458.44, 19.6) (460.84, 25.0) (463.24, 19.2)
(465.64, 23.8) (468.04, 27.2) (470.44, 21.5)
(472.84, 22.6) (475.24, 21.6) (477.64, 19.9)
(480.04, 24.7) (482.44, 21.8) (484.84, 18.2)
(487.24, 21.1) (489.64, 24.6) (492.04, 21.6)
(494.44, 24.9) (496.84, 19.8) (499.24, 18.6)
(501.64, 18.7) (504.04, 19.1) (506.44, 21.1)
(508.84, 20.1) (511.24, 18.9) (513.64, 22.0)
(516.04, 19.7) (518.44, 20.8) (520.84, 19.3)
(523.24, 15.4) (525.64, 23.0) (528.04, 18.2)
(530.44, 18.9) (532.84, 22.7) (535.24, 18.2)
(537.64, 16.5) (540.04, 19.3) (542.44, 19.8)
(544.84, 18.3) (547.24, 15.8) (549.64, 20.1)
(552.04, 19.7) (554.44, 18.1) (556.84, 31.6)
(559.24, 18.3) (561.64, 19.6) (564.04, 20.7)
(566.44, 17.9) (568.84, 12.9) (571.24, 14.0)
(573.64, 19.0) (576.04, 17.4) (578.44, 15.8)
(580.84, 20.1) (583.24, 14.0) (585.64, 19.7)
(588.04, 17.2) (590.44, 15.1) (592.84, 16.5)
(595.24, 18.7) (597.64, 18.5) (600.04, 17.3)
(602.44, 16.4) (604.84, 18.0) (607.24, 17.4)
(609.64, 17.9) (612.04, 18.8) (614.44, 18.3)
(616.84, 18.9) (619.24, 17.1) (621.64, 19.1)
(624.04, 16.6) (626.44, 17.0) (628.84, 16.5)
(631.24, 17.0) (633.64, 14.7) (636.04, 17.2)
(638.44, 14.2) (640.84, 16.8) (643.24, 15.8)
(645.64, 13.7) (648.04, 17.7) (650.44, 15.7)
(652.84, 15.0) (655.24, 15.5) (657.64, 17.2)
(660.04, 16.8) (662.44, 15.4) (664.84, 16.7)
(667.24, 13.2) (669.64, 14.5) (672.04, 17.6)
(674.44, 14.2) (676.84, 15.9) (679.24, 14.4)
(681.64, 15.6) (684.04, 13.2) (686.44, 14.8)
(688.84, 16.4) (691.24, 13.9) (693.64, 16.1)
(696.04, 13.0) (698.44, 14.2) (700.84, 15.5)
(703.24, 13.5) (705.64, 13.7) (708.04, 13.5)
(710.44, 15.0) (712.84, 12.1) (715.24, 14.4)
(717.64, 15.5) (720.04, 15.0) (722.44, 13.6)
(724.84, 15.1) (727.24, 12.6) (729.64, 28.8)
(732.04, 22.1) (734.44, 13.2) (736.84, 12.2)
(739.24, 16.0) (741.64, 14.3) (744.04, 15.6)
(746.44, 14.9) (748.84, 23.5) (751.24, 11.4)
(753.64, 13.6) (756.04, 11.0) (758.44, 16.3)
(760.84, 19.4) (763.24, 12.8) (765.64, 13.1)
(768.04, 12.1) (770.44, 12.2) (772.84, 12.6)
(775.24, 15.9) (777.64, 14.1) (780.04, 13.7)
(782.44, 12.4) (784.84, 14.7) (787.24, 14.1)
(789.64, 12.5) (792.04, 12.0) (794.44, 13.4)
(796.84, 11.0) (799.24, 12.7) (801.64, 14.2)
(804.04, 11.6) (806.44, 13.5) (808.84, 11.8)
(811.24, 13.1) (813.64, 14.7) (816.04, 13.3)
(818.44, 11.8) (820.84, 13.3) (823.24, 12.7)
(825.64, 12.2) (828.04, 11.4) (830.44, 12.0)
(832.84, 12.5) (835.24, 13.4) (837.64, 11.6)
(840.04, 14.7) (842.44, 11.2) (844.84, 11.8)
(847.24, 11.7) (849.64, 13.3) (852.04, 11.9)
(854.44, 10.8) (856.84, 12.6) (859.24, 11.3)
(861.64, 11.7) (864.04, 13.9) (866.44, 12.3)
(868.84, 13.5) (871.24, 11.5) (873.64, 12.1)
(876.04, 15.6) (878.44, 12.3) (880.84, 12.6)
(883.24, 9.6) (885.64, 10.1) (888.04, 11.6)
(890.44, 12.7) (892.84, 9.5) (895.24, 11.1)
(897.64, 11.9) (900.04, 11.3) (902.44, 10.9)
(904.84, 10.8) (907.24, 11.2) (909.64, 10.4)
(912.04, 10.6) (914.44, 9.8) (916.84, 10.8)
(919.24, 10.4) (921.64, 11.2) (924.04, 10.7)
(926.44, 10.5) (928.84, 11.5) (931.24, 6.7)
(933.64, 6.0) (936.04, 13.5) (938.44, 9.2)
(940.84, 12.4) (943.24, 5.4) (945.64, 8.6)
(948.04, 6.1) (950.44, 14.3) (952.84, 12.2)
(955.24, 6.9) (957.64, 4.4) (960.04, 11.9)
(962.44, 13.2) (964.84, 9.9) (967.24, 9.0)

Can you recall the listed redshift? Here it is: 0.113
